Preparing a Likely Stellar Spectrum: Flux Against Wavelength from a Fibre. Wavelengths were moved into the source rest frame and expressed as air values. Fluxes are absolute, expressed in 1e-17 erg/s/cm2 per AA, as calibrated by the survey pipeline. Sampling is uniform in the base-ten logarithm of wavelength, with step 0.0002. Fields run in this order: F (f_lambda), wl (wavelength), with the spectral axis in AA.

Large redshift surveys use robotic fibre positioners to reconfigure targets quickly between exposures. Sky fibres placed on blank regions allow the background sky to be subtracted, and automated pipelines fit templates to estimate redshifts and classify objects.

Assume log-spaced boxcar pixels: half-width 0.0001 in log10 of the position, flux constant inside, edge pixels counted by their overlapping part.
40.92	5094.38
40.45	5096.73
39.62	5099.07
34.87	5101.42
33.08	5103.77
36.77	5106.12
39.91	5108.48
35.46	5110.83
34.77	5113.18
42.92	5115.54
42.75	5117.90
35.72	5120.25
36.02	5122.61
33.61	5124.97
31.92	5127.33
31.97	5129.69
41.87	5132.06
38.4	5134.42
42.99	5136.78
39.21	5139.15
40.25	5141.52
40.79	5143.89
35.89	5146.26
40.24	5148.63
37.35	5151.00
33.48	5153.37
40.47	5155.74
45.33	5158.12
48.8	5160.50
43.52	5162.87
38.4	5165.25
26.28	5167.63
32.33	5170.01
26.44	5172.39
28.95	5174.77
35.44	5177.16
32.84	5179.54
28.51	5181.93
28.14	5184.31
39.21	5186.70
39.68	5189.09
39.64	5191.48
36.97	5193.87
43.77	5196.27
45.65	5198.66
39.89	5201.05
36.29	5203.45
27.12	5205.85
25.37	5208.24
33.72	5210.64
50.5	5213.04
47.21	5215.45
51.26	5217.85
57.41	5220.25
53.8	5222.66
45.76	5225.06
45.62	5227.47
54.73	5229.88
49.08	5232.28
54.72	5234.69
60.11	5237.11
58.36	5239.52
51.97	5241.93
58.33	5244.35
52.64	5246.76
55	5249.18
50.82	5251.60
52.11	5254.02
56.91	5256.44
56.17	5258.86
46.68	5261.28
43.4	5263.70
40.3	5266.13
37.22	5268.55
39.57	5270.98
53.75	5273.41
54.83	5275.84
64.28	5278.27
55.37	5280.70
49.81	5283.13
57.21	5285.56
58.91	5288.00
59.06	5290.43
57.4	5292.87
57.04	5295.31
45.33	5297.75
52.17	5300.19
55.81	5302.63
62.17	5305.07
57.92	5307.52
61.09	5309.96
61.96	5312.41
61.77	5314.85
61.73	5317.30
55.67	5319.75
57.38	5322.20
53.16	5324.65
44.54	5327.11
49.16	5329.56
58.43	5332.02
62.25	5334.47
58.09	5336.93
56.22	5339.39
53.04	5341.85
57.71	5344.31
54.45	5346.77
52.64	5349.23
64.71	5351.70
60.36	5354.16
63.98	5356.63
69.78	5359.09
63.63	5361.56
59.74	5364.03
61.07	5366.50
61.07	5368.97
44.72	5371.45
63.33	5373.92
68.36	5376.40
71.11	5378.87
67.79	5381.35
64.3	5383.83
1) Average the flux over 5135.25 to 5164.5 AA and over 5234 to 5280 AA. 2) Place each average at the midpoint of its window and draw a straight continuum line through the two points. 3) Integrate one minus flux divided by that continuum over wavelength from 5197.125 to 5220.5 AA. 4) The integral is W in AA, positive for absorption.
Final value 3.04 AA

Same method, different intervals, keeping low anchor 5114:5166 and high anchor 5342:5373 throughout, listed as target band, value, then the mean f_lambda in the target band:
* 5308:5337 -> -0.5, 57.1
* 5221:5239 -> -1.8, 52.3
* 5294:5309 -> -0.3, 55.2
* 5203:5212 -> 3.0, 30.5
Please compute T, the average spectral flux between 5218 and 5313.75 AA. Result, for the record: 53.5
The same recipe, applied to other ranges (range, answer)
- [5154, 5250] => 42.7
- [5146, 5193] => 36.1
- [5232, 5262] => 54.3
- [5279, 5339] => 56.5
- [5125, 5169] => 38.6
